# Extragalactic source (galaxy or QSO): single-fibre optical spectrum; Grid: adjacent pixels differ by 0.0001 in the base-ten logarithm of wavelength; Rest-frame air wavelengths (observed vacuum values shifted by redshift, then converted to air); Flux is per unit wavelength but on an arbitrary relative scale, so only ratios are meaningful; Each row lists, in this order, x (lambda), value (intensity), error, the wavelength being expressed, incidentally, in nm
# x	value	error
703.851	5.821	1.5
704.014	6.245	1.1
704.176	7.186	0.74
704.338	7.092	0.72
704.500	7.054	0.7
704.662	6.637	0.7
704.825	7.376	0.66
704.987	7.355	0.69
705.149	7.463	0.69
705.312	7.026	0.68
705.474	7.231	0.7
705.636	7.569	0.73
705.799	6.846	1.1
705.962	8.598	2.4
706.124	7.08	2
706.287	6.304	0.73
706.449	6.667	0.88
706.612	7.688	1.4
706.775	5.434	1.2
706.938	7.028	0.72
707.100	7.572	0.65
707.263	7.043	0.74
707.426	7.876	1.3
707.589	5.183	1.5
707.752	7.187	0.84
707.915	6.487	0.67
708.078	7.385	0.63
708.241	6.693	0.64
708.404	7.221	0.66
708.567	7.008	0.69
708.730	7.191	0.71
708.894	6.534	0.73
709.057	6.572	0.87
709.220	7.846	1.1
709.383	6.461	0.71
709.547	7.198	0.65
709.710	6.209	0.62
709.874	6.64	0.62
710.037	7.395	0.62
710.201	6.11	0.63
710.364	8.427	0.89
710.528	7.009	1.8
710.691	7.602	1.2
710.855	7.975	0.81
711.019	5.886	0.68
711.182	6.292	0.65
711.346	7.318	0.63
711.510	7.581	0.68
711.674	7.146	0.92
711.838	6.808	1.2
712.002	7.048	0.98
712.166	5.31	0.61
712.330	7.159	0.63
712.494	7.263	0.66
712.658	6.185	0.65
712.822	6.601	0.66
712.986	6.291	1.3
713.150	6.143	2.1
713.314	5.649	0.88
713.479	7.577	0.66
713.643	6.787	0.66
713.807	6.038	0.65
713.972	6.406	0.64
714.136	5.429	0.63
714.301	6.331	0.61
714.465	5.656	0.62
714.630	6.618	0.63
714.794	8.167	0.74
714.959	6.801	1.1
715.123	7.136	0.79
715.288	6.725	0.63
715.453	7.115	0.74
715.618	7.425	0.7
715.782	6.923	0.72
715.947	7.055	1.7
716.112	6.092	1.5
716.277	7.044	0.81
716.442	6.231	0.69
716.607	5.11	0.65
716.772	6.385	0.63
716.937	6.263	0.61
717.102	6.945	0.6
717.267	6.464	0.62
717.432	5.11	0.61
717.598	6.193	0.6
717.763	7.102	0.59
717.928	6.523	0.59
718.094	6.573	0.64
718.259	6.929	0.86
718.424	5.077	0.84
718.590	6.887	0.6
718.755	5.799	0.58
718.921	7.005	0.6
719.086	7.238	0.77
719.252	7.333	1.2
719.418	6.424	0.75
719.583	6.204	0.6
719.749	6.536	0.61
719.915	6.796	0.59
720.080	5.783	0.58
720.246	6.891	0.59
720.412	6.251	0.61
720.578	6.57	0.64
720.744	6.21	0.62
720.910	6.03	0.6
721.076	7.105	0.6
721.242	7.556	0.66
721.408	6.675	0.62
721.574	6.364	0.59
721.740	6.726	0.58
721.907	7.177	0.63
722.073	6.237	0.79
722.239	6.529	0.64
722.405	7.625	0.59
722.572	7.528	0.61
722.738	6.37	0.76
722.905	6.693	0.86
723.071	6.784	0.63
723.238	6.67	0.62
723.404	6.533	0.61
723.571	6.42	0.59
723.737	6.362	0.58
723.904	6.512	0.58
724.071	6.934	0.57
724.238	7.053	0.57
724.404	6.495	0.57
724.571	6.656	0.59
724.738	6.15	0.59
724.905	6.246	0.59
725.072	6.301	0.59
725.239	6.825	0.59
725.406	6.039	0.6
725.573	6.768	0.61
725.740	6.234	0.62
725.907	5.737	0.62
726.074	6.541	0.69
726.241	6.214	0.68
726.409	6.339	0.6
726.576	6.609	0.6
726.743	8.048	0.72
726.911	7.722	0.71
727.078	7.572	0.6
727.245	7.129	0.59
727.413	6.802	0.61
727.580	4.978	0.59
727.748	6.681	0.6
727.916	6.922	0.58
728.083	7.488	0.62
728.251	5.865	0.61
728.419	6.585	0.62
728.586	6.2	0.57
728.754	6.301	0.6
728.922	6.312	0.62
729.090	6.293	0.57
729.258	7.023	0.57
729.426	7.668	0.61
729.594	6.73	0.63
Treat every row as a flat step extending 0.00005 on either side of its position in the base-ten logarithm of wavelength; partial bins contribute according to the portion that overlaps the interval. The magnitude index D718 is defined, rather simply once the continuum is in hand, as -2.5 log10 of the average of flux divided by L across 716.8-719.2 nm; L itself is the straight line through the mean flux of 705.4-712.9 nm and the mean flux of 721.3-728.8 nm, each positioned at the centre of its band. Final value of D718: 0.055 mag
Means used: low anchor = 6.95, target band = 6.45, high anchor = 6.64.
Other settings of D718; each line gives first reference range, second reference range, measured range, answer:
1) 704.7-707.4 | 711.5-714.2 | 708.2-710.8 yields -0.03 mag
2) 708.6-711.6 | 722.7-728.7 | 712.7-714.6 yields 0.11 mag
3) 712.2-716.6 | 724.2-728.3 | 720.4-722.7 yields -0.02 mag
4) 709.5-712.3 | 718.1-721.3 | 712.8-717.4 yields 0.04 mag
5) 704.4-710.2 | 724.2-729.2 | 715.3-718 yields 0.05 mag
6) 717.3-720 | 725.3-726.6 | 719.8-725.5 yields -0.04 mag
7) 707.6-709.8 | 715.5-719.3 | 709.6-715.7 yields -0.01 mag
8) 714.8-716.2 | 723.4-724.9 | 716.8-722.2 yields 0.04 mag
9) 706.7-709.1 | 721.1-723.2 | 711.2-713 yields 0.01 mag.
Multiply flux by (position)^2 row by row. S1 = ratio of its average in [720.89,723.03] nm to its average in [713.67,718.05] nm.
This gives 1.07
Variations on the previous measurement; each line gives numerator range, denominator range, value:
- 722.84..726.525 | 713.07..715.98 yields 1.00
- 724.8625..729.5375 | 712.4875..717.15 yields 1.05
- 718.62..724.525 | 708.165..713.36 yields 1.00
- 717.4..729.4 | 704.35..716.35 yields 1.00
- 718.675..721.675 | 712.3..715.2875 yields 1.02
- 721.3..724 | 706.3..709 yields 1.02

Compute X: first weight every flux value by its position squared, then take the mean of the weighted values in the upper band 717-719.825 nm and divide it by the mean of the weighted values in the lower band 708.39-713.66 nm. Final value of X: 0.97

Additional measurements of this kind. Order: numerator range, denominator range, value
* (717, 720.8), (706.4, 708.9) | 0.97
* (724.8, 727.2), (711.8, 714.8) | 1.07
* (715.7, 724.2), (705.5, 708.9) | 0.97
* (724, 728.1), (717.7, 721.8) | 1.03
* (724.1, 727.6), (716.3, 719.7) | 1.06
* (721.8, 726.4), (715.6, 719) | 1.04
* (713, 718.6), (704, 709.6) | 0.95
